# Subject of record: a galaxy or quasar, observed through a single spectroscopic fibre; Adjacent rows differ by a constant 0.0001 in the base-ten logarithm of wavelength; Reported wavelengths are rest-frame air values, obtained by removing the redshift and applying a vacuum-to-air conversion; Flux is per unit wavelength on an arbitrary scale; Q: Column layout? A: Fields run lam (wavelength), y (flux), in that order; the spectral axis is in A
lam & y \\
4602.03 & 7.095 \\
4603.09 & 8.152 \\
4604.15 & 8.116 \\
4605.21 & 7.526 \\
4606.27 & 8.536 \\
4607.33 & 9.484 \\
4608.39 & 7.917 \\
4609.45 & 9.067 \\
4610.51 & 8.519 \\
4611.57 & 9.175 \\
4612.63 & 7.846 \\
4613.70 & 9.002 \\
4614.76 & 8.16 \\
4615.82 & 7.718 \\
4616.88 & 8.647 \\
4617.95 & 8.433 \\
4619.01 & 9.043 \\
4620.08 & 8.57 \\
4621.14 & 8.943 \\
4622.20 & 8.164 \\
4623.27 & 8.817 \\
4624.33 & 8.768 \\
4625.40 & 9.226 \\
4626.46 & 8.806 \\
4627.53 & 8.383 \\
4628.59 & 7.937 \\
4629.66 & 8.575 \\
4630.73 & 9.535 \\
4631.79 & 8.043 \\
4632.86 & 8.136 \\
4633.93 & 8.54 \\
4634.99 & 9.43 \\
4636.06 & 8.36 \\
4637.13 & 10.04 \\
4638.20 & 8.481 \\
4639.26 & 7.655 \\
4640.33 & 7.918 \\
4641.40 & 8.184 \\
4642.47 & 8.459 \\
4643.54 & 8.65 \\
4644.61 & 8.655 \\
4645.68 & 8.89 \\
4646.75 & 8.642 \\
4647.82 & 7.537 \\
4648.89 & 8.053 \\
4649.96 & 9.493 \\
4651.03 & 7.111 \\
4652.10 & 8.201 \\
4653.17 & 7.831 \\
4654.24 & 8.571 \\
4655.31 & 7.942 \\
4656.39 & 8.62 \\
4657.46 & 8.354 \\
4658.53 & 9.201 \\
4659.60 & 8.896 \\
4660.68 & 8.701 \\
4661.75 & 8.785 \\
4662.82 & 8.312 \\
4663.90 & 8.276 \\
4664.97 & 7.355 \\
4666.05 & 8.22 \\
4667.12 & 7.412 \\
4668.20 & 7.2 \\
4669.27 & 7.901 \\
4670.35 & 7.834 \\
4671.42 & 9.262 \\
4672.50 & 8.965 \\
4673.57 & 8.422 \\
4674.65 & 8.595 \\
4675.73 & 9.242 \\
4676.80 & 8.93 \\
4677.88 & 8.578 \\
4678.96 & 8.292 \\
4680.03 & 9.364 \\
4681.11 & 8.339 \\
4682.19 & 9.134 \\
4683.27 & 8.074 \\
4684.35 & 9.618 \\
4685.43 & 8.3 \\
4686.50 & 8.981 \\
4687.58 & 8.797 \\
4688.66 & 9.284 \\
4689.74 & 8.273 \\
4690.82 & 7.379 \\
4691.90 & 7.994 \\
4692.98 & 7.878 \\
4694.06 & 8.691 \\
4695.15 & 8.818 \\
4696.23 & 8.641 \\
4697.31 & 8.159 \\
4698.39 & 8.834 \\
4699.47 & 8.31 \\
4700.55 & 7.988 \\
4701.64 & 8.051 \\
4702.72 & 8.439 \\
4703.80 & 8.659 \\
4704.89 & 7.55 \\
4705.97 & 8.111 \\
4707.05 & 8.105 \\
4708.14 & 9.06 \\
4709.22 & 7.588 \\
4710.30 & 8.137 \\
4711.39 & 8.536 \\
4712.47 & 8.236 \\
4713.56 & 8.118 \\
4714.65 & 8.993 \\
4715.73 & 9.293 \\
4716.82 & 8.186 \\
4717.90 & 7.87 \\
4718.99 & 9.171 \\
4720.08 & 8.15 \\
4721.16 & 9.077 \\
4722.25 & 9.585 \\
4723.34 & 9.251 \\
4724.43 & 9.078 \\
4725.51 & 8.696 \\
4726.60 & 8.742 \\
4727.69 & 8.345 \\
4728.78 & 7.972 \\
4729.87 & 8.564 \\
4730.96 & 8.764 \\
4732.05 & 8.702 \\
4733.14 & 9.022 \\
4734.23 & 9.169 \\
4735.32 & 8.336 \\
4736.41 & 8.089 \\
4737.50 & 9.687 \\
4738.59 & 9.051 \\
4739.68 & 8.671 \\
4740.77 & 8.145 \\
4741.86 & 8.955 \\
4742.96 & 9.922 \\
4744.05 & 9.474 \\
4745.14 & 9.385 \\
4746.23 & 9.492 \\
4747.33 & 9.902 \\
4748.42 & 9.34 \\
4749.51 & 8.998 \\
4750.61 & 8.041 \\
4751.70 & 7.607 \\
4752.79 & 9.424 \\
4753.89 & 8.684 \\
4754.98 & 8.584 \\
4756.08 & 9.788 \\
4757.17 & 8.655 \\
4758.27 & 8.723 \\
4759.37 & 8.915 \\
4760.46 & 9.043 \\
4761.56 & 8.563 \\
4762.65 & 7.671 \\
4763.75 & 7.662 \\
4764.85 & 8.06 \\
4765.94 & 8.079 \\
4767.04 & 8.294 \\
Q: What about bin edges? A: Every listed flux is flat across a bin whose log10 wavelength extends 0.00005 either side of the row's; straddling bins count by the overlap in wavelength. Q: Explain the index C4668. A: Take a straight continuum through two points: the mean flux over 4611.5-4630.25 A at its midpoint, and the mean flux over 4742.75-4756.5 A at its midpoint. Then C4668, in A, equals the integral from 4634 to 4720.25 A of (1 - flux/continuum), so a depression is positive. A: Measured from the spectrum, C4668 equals 3.51 A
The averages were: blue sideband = 8.55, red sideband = 9.1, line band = 8.43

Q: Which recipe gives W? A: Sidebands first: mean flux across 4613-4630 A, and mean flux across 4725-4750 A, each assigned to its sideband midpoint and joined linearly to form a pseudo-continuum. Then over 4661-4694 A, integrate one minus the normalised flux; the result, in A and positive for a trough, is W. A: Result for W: 1.1 A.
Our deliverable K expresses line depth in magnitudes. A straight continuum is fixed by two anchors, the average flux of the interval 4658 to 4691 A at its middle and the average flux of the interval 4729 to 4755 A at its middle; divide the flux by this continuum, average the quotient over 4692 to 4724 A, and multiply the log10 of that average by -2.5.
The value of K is 0.03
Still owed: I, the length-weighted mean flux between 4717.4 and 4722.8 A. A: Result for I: 8.77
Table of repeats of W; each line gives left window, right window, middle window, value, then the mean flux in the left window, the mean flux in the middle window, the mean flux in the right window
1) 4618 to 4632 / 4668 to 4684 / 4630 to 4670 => 1.3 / 8.69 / 8.36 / 8.58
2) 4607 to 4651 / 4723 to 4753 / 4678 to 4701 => 0.5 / 8.56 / 8.54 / 8.88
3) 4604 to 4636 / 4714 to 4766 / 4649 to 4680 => 1.0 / 8.57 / 8.39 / 8.79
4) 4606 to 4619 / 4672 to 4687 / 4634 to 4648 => 0.2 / 8.57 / 8.56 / 8.78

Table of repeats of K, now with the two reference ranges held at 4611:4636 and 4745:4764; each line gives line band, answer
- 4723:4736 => 0.01 mag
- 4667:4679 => 0.03 mag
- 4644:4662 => 0.03 mag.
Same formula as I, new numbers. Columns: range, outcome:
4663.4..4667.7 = 7.8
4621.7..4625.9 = 8.73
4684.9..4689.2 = 8.86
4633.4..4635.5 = 9.01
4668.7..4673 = 8.48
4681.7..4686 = 8.79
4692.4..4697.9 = 8.43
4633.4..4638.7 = 8.97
